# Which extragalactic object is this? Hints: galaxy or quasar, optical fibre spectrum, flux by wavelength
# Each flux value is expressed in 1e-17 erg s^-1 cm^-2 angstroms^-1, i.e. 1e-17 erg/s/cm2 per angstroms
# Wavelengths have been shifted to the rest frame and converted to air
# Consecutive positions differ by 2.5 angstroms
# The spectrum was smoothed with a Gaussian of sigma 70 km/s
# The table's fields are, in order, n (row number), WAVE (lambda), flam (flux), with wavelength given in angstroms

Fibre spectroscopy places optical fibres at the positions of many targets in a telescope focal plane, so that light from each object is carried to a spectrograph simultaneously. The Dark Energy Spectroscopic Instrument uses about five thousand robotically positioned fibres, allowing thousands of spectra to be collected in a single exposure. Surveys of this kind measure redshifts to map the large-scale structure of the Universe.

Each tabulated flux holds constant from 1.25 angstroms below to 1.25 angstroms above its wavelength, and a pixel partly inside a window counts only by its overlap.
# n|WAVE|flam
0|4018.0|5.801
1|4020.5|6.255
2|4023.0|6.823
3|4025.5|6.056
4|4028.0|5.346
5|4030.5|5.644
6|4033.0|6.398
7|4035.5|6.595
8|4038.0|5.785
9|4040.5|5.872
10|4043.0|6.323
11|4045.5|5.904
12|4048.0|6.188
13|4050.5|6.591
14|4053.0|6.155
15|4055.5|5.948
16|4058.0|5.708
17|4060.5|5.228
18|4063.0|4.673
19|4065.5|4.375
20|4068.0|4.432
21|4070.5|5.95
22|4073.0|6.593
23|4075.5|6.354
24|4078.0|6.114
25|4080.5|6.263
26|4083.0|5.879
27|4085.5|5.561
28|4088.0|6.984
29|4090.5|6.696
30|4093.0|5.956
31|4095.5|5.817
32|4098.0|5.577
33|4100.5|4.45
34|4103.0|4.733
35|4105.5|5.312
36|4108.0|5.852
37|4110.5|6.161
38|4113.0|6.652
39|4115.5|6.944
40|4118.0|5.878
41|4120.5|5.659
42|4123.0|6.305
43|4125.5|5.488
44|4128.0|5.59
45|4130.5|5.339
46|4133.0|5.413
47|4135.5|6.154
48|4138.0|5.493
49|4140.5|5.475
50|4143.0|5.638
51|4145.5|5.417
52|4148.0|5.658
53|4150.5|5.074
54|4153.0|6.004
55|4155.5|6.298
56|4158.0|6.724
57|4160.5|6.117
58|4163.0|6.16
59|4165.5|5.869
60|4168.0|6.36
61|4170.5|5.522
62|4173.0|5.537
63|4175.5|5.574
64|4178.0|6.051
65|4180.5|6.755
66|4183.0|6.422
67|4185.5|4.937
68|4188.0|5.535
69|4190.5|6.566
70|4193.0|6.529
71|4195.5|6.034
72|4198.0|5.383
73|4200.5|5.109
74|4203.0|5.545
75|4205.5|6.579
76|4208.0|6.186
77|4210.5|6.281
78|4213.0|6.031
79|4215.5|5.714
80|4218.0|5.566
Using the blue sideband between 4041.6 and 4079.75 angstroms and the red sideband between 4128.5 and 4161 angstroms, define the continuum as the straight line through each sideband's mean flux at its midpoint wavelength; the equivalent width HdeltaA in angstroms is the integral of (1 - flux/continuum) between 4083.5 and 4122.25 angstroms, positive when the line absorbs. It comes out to -0.9 angstroms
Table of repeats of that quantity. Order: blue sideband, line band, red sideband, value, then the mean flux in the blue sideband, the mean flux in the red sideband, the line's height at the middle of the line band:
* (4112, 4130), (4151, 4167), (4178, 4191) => -0.3 angstroms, 6.04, 6.01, 6.02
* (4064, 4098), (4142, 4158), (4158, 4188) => 0.5 angstroms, 5.9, 5.95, 5.94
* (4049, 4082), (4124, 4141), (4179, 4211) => 0.8 angstroms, 5.73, 5.98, 5.86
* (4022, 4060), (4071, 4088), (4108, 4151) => -0.7 angstroms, 6.07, 5.8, 5.95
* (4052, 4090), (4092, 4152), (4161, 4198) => 2.0 angstroms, 5.76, 5.97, 5.86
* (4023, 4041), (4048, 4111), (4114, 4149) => 1.7 angstroms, 6.02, 5.75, 5.89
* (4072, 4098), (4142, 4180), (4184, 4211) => 0.6 angstroms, 6.19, 5.87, 5.98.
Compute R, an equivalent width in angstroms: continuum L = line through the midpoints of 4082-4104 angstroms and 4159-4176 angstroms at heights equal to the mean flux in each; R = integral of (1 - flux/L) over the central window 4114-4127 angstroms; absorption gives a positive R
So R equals -0.6 angstroms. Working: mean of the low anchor 5.75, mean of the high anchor 5.9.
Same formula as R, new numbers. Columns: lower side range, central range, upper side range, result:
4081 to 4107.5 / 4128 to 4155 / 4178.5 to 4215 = 1.2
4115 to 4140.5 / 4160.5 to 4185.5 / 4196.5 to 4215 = -0.6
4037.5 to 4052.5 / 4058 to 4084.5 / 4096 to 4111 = 0.8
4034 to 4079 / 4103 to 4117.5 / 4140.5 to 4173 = -0.5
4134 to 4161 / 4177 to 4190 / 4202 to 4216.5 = 0.0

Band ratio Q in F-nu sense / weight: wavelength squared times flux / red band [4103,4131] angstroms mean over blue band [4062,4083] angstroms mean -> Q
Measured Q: 1.07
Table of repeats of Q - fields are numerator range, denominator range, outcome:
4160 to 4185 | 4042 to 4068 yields 1.13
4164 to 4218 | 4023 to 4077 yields 1.09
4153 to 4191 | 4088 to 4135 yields 1.07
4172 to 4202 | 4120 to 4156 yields 1.06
